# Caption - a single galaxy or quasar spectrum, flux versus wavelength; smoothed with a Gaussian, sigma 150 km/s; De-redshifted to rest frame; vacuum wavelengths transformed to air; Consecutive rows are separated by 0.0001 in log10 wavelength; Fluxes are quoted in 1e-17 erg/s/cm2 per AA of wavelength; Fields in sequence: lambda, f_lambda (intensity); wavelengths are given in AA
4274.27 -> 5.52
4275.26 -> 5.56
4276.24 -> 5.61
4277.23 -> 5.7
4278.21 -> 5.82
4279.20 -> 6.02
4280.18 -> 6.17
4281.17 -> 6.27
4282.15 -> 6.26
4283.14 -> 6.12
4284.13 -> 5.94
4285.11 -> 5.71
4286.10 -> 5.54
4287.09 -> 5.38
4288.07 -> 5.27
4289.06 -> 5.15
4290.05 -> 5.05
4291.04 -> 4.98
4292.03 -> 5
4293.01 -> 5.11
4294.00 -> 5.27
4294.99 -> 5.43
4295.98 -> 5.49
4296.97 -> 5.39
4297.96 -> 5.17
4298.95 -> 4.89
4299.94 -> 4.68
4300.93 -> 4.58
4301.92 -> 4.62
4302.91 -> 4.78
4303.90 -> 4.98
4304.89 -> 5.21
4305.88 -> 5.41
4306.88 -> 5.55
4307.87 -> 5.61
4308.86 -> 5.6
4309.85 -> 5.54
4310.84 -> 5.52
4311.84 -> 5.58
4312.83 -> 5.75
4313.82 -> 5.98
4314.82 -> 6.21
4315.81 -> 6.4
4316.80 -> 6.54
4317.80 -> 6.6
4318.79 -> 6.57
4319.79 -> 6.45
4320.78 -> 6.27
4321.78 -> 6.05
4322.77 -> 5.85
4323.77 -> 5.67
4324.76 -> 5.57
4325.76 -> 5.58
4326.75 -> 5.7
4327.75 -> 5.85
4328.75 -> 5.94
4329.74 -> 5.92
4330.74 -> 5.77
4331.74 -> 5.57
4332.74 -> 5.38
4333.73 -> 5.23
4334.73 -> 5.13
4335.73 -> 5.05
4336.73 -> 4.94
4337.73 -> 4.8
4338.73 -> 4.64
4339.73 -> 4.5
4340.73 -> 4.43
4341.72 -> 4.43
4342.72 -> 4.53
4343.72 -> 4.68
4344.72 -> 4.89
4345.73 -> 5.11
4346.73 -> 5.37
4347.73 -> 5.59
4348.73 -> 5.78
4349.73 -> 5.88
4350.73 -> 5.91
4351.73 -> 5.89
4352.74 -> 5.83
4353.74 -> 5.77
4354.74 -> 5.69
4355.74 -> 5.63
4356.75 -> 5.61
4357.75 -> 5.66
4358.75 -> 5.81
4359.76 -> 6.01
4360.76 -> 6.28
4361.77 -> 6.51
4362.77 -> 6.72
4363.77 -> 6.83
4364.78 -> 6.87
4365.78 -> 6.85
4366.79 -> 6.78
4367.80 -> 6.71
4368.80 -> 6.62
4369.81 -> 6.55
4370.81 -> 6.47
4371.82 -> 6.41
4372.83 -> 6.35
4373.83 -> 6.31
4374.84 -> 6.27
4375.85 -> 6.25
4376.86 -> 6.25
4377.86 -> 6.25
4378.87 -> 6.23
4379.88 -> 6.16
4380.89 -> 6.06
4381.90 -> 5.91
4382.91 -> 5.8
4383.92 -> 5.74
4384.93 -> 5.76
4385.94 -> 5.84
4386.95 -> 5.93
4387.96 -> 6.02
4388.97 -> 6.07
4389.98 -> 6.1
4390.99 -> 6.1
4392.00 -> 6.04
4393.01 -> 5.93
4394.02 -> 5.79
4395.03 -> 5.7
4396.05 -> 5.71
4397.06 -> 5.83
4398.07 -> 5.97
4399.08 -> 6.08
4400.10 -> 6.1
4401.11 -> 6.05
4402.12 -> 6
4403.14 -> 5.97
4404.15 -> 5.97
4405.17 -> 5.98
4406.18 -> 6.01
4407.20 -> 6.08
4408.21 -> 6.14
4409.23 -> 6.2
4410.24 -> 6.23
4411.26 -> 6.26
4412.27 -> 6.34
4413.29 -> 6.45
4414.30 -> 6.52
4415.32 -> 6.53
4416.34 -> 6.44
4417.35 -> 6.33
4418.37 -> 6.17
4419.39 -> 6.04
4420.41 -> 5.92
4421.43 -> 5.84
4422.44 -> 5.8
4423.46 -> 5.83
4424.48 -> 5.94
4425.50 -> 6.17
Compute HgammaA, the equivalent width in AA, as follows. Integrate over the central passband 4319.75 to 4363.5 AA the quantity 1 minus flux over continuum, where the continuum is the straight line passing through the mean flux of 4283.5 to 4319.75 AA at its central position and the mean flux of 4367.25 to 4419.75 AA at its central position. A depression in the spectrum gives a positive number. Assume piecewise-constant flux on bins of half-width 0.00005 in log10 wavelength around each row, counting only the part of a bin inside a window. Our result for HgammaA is 1.7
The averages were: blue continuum 5.47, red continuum 6.14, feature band 5.54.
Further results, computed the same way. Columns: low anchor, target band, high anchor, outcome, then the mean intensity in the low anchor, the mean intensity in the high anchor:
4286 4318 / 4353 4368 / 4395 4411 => -1.3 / 5.39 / 6.01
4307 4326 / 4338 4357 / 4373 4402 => 2.3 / 5.96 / 6.01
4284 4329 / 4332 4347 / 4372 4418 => 2.3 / 5.55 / 6.09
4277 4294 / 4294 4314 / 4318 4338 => 1.3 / 5.61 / 5.69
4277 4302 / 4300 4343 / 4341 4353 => -1.1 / 5.43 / 5.3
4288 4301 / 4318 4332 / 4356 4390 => -1.0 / 5.11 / 6.23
